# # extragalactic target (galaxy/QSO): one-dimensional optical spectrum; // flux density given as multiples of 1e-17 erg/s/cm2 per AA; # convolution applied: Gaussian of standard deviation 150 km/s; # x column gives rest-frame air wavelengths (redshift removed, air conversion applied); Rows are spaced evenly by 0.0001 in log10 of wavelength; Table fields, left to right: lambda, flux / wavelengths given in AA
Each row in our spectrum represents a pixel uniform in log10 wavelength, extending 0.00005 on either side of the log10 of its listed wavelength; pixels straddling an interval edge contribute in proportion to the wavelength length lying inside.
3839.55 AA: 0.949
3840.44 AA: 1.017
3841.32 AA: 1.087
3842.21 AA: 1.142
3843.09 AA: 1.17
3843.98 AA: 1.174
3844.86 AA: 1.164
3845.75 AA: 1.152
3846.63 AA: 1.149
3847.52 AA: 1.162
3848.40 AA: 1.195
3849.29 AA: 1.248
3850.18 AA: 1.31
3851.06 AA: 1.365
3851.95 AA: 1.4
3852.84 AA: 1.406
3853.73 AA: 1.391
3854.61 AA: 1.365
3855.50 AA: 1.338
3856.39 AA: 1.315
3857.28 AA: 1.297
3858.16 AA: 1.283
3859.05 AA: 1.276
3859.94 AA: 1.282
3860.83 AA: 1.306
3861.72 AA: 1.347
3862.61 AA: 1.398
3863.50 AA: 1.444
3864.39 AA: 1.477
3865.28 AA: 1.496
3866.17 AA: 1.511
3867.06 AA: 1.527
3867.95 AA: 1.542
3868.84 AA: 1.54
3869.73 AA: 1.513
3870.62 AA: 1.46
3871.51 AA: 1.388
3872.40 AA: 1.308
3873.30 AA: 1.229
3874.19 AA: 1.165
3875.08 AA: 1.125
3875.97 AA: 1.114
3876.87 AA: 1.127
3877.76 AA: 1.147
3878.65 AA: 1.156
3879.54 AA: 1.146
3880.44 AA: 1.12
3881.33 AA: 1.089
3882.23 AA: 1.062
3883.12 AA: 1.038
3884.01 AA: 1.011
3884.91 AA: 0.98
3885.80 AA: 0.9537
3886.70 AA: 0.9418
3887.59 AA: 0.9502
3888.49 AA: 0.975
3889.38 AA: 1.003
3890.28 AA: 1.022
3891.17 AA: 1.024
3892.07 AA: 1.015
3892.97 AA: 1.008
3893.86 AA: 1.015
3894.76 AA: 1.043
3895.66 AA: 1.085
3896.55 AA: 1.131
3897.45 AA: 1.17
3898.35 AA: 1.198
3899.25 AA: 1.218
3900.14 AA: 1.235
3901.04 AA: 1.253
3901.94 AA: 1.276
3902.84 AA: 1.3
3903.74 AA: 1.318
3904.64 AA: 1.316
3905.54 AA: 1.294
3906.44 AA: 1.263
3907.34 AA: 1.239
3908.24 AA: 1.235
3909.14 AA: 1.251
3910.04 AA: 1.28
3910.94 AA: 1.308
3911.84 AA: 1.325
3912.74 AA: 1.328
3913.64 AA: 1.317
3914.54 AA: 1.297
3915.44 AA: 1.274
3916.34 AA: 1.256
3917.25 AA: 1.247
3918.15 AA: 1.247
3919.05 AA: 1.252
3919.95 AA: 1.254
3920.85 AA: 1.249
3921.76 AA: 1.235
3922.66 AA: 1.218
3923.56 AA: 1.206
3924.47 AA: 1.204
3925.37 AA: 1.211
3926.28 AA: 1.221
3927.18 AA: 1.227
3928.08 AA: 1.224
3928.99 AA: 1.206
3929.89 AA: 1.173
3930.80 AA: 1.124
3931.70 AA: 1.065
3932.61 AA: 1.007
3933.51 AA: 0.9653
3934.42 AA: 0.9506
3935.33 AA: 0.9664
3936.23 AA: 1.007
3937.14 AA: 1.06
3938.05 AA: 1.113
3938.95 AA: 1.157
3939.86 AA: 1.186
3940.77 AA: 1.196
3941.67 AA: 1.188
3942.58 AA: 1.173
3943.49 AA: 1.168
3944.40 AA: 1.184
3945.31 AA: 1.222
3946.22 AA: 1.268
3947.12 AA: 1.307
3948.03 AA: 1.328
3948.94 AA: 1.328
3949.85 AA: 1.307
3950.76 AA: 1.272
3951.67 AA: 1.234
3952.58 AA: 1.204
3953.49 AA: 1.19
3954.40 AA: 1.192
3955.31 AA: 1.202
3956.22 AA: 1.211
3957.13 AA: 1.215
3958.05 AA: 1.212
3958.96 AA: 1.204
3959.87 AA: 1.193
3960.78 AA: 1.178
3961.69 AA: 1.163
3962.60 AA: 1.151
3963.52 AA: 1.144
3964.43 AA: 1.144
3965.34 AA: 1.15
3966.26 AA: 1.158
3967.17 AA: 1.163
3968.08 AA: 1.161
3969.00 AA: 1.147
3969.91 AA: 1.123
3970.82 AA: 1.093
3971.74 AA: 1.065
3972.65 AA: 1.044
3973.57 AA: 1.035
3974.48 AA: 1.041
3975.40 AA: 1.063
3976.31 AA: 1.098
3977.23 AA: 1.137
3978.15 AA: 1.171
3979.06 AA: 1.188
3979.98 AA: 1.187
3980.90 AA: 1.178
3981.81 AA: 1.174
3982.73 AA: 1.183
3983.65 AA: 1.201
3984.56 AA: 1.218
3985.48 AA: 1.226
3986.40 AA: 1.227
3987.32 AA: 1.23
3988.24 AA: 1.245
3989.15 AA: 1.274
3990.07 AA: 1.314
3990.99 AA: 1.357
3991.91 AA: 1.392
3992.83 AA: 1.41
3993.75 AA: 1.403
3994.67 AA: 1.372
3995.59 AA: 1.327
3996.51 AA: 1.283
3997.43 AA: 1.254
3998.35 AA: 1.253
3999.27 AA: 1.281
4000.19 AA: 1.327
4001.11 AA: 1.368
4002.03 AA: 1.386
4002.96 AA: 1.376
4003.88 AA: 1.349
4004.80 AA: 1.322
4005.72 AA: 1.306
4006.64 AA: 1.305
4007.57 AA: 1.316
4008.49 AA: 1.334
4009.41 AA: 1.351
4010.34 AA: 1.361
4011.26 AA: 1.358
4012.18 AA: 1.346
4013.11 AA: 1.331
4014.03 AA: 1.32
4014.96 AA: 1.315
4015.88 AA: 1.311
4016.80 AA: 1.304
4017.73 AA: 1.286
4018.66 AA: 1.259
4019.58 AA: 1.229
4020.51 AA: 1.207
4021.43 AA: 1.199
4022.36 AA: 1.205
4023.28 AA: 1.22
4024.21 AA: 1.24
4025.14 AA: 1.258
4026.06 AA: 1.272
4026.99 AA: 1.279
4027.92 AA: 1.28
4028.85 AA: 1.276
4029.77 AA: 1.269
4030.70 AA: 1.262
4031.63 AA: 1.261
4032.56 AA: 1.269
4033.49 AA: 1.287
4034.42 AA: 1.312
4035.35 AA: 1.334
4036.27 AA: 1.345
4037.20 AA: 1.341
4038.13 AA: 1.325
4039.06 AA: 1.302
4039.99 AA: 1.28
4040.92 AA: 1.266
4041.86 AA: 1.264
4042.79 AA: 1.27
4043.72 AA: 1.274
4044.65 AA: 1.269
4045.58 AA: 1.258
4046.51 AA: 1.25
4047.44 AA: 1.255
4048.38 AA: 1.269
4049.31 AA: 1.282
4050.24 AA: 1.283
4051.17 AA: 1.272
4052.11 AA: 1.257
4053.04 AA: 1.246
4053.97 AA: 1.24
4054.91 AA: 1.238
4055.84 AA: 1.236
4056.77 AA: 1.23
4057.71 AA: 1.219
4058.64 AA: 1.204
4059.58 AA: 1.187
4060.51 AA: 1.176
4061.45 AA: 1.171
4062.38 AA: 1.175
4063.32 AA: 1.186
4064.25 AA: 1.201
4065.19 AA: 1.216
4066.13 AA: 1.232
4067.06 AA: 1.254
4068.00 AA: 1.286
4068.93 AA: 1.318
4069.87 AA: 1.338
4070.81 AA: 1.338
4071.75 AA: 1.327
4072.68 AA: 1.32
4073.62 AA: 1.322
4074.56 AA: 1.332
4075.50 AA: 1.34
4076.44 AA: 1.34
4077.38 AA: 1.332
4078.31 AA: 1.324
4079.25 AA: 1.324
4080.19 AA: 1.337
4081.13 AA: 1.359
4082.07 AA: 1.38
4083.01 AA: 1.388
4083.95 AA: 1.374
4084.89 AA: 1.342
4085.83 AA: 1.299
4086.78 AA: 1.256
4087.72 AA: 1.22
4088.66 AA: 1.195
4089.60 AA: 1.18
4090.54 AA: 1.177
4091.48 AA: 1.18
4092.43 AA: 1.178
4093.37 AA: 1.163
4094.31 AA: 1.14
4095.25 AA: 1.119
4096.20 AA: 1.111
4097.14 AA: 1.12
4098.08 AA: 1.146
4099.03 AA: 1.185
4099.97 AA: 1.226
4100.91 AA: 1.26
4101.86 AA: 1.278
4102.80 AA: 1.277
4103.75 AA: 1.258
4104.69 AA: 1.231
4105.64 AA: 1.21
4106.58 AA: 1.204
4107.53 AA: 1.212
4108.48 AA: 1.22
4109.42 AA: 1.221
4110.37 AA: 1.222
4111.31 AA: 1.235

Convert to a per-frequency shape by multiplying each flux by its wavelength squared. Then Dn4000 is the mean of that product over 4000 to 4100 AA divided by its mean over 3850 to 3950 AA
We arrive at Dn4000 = 1.13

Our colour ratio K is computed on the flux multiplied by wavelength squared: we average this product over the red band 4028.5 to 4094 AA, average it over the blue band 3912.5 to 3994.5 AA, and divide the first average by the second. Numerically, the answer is 1.13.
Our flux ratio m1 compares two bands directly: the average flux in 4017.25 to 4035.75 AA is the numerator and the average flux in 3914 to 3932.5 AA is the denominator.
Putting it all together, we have 1.04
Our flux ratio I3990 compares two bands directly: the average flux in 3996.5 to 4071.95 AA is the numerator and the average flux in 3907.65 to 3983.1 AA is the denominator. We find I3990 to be 1.08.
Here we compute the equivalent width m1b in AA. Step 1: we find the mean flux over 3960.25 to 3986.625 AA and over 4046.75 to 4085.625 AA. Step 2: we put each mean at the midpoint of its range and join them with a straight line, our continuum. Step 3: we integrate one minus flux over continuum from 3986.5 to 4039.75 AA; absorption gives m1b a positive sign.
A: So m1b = -4.5 AA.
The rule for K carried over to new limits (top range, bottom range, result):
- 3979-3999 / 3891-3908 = 1.12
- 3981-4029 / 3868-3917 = 1.15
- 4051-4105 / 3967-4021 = 1.04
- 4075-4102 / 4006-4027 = 1.01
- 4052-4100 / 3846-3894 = 1.13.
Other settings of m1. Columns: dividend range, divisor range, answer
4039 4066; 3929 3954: 1.07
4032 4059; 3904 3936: 1.05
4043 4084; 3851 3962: 1.05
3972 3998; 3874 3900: 1.14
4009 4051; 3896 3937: 1.06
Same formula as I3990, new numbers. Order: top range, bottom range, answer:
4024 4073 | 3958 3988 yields 1.10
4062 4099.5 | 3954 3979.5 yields 1.10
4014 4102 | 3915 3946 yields 1.08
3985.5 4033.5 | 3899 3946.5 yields 1.08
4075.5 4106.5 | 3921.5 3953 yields 1.06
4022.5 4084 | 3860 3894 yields 1.06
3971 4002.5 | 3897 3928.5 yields 0.98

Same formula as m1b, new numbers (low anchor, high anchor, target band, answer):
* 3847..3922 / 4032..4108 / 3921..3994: 3.8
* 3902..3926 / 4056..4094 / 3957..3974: 1.7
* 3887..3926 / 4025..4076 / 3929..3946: 1.4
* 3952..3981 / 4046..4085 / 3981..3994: -1.0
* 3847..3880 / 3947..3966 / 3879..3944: 5.7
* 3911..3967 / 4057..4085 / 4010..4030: -0.4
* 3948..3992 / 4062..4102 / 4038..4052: -0.4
